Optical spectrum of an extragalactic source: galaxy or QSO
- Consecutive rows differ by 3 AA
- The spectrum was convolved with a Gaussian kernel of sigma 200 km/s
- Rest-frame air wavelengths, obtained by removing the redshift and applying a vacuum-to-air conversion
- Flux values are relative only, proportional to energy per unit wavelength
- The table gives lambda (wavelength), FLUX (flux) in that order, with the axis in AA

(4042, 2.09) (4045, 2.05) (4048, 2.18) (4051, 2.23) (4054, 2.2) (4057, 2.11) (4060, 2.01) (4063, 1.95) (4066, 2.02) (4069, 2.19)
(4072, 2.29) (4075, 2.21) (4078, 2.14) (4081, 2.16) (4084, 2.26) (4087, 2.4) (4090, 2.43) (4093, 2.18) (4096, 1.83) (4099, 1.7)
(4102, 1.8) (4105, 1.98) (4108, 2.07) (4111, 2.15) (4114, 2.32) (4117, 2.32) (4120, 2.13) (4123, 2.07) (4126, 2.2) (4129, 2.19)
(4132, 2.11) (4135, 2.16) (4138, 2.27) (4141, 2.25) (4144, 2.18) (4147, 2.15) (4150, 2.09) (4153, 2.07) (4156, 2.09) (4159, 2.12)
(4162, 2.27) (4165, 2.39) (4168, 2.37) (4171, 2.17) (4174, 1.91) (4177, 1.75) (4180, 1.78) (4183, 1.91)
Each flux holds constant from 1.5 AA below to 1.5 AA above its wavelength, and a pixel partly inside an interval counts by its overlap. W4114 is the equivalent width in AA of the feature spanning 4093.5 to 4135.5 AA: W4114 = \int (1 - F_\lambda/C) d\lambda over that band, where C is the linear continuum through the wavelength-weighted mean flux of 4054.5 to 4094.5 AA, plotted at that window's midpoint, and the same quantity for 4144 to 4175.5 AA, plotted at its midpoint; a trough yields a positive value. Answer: 1.9 AA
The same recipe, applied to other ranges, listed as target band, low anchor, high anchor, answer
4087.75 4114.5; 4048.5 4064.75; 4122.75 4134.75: 1.03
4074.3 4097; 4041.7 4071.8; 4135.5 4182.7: -1.02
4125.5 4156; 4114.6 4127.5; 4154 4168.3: 0.66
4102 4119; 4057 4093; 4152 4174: 0.42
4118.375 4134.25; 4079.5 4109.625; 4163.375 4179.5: -0.41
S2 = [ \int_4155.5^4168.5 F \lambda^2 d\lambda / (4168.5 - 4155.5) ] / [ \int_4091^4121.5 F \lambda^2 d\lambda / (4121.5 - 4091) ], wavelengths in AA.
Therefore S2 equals 1.13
